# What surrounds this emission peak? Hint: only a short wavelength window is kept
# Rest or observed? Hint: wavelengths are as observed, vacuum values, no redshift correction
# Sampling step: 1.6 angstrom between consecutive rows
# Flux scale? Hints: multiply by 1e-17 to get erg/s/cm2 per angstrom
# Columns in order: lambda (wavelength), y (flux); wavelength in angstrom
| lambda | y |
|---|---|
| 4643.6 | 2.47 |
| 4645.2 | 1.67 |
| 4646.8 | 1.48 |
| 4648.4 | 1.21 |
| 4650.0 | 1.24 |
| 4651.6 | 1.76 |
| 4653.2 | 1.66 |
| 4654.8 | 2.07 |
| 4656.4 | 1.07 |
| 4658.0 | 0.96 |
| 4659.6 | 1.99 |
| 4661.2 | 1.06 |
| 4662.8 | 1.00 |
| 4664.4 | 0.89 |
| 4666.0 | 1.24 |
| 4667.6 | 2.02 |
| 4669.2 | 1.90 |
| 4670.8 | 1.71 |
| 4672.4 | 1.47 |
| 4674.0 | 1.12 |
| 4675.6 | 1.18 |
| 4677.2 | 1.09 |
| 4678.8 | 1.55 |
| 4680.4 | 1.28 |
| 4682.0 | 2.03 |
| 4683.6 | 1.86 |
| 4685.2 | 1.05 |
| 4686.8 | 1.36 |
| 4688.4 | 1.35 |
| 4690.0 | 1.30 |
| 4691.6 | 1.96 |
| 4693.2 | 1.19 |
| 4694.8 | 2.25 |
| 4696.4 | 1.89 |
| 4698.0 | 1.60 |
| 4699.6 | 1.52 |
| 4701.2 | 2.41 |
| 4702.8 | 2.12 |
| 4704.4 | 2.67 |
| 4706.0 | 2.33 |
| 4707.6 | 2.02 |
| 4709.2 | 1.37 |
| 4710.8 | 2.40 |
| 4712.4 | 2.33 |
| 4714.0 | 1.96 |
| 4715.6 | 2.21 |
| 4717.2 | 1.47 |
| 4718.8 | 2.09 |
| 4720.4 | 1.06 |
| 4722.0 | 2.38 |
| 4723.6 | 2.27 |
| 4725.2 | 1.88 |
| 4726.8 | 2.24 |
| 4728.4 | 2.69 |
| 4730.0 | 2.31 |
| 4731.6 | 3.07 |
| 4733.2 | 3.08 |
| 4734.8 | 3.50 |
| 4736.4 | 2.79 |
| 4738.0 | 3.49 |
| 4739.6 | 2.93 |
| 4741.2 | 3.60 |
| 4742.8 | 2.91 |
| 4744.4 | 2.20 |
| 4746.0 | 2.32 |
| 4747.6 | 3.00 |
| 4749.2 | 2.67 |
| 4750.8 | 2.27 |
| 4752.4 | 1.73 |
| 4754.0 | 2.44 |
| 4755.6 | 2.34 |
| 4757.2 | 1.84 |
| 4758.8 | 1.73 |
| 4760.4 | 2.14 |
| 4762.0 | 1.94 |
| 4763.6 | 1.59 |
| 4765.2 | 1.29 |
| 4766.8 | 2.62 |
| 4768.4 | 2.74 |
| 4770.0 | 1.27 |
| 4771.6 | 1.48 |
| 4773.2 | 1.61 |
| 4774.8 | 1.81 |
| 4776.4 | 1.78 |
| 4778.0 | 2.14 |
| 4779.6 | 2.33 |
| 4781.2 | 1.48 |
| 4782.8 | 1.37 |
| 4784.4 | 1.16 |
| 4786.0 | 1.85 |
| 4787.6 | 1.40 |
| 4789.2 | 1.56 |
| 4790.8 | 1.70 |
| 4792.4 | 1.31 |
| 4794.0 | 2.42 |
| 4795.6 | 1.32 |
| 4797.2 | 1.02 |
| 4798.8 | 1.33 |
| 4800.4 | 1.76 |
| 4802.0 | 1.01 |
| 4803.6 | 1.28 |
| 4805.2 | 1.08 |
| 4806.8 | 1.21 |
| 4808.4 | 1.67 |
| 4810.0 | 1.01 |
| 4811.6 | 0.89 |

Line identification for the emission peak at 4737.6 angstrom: C III] 1909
